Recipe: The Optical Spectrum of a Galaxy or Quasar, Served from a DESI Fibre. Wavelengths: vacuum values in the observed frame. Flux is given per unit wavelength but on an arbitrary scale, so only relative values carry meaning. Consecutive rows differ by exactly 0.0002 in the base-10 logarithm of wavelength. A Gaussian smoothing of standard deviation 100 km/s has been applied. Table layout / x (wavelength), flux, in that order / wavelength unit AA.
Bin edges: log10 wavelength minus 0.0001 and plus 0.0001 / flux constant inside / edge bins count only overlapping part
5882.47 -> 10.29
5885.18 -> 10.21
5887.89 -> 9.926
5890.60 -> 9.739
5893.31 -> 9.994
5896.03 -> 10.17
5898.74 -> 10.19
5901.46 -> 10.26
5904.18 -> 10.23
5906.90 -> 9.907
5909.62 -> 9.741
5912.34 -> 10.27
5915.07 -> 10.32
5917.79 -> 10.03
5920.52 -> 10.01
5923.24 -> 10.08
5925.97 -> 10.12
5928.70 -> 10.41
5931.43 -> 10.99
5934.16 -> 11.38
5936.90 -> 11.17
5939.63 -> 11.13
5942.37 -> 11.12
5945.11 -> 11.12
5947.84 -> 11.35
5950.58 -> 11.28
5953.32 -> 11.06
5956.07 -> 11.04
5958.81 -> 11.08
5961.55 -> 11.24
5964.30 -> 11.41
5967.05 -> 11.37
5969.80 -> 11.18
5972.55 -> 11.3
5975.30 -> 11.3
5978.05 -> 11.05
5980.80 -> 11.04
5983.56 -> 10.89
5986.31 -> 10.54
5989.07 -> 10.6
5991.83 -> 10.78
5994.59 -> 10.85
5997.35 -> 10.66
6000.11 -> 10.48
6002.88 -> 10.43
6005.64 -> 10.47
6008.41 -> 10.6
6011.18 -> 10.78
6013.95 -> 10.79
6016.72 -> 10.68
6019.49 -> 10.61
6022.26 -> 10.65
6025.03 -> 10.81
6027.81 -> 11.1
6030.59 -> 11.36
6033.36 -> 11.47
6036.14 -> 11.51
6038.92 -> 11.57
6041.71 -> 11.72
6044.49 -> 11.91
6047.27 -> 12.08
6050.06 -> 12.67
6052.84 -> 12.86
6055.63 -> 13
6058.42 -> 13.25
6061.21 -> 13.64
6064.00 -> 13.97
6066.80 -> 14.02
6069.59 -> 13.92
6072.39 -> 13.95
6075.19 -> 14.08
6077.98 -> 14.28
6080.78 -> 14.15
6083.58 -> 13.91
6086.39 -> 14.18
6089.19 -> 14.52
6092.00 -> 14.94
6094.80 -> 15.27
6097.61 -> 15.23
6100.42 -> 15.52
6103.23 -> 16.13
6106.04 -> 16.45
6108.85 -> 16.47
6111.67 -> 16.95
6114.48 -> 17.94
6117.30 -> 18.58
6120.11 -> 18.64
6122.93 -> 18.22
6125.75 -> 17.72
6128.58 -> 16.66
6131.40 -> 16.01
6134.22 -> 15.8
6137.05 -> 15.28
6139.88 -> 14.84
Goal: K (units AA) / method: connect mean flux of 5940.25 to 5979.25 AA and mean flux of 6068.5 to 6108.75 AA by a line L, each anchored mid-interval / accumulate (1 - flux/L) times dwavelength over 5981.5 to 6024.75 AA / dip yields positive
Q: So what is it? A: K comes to 6.09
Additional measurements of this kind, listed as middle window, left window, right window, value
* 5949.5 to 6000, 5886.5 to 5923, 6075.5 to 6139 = 4.47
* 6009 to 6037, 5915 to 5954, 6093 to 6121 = 5.78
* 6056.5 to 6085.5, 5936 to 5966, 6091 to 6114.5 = 2.12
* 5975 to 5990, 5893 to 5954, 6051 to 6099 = 1.29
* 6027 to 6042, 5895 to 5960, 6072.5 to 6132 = 2.63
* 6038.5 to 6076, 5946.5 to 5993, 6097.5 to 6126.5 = 4.46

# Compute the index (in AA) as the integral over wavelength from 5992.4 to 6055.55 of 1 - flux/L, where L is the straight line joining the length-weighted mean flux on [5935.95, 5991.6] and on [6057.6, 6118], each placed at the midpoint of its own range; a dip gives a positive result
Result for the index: 8.7 AA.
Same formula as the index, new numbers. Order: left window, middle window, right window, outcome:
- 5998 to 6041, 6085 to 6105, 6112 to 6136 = 0.6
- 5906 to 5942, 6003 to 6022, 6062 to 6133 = 3.6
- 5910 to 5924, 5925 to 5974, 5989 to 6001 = -3.5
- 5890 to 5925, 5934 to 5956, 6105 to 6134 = 0.3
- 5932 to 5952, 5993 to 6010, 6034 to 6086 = 2.2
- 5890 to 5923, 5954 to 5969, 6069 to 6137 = 0.6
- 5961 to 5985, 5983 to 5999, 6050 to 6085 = 1.3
